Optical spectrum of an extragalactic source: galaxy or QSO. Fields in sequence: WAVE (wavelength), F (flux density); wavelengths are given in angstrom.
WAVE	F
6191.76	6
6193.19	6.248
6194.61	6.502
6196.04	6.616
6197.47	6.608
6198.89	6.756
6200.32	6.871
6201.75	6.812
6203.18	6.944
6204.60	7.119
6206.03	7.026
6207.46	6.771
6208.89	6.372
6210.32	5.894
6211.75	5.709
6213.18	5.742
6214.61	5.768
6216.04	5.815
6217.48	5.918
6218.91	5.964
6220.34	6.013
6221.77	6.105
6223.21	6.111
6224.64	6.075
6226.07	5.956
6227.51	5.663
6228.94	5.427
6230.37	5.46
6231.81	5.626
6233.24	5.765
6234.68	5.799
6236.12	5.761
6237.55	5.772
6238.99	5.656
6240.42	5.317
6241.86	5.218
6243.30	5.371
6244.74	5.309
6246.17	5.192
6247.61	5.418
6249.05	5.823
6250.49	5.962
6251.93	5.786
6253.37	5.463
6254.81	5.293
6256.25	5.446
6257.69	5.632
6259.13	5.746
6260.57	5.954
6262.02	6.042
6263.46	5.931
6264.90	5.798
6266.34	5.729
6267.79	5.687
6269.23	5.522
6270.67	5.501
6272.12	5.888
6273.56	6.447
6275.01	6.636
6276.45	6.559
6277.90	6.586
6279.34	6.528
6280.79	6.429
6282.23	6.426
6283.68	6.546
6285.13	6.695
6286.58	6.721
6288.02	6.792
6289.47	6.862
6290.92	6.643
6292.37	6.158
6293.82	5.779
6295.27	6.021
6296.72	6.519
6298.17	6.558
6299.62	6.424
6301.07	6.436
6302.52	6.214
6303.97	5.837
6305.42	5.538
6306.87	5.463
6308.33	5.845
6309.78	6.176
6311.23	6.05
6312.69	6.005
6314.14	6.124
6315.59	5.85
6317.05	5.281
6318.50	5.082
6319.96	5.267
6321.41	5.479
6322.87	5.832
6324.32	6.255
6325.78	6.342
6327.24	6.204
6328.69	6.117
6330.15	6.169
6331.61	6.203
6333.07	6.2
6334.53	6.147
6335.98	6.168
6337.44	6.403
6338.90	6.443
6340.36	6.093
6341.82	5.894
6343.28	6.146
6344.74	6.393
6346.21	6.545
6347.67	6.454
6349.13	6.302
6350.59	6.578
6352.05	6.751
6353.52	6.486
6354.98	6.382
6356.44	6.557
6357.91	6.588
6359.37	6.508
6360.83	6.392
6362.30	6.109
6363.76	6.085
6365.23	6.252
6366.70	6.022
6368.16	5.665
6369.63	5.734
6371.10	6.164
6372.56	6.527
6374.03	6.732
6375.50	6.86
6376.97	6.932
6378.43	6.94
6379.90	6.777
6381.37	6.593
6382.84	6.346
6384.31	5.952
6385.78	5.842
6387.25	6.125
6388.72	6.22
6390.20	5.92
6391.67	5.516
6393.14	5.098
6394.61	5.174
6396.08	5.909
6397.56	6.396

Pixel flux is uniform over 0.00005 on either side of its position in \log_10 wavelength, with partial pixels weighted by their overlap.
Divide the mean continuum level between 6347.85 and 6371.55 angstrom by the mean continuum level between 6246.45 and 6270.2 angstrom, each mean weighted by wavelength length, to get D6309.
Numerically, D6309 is 1.11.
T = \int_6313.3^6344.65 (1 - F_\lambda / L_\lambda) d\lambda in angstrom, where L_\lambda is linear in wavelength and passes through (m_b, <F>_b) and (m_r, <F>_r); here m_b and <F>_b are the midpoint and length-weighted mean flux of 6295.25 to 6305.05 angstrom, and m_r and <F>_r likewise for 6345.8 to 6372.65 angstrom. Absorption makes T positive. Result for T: 1.5 angstrom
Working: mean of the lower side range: 6.28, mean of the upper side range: 6.32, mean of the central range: 6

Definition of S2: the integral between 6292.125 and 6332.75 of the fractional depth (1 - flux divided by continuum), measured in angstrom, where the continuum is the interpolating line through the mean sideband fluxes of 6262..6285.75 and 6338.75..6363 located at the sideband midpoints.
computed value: 2.0 angstrom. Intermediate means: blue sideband 6.18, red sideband 6.39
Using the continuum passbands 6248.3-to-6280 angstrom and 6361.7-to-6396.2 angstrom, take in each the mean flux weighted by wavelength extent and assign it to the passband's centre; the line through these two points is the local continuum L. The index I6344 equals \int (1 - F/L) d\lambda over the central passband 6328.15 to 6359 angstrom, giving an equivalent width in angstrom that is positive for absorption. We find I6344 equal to -1.3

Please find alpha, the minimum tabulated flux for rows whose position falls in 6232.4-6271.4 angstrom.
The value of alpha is 5.192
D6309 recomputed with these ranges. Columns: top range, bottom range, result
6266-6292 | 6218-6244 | 1.11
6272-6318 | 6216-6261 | 1.10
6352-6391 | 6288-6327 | 1.05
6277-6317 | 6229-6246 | 1.13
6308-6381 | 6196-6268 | 1.05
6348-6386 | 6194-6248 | 1.06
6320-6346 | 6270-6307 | 0.97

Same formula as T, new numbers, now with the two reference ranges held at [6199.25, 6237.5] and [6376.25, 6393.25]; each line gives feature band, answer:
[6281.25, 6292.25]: -0.87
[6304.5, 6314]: 0.47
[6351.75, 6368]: -0.35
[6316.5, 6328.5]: 0.85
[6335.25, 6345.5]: -0.05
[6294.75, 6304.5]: -0.22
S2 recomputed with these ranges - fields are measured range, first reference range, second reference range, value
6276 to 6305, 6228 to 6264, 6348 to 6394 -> -2.9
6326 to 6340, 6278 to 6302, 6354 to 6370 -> 0.2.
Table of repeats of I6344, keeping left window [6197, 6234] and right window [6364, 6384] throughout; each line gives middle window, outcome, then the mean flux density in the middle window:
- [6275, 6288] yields -0.7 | 6.58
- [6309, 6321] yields 1.1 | 5.73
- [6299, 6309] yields 0.5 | 5.96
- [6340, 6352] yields 0.1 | 6.33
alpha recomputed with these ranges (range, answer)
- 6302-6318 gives 5.281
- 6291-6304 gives 5.779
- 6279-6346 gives 5.082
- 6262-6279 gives 5.501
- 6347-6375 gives 5.665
